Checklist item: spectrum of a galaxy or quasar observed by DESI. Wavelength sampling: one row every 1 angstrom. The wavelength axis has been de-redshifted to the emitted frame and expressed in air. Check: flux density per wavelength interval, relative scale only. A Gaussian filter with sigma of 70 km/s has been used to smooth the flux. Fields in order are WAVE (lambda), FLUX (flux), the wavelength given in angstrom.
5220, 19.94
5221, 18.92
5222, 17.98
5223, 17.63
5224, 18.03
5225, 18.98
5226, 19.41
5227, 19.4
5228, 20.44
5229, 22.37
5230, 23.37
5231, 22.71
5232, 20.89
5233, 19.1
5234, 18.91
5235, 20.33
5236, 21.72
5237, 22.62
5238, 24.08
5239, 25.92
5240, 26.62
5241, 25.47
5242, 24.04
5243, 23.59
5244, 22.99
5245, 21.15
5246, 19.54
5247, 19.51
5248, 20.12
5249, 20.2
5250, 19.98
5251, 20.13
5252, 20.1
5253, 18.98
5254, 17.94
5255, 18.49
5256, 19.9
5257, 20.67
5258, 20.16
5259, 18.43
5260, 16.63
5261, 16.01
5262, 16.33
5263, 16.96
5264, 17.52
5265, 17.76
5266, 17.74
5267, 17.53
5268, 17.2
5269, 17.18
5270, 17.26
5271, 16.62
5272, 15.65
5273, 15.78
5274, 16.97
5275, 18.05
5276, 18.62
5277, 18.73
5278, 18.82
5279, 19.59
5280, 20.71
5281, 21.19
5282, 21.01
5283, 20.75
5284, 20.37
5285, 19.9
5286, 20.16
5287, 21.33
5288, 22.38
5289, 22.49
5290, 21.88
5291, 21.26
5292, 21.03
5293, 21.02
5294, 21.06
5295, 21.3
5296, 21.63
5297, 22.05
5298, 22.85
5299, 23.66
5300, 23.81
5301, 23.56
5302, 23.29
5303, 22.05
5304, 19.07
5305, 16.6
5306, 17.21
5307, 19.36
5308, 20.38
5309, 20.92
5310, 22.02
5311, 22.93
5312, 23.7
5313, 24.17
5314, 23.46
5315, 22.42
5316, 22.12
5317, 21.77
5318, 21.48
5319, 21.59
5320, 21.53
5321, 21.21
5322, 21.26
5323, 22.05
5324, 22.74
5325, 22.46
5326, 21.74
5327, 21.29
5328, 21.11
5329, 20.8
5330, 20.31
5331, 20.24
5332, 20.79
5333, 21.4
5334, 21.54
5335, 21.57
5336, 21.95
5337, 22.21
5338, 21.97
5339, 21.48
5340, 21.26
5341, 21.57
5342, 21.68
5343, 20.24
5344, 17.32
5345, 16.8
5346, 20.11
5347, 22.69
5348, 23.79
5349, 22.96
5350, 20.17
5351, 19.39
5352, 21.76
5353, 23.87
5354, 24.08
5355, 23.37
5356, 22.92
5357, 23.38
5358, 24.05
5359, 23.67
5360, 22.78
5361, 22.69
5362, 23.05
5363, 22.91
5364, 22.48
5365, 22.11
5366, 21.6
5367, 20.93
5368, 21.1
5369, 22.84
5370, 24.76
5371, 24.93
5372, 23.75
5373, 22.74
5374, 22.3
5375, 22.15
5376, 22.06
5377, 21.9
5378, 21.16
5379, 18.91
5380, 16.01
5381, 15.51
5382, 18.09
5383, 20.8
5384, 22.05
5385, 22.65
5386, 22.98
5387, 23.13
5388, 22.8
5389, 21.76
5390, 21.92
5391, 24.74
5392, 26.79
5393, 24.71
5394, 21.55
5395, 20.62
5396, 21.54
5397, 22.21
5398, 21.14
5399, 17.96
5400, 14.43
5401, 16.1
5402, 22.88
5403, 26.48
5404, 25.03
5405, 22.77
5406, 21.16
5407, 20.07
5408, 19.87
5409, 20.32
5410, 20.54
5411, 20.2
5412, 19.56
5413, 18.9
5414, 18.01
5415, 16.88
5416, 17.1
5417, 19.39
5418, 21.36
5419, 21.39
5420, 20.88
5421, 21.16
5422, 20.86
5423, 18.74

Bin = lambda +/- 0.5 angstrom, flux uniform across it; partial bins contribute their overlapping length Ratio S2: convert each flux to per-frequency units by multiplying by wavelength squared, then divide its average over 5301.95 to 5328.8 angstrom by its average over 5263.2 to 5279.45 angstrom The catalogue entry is 1.2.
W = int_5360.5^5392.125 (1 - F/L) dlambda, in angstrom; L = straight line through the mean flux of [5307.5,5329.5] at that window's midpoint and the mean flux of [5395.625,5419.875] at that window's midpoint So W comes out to -1.7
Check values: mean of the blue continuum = 22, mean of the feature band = 21.9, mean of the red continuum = 20.2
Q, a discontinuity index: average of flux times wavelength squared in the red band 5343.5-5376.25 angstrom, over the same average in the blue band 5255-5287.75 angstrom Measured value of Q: 1.24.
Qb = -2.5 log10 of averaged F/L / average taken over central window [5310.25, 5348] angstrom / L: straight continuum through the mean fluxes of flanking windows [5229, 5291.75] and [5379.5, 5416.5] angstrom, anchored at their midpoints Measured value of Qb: -0.06 mag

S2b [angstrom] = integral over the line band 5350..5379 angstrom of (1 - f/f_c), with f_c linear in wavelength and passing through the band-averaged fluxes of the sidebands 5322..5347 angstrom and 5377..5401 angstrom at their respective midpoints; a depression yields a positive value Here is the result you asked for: -2.17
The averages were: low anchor 21.1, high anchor 20.9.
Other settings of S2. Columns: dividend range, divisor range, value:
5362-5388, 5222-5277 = 1.15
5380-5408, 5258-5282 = 1.26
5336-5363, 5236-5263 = 1.10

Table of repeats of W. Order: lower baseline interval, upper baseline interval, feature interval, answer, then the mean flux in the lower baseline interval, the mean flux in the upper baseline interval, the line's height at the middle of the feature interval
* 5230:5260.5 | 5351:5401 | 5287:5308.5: 0.1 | 21.1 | 21.9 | 21.4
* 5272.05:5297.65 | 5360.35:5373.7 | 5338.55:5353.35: 0.8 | 20.3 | 22.8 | 22.1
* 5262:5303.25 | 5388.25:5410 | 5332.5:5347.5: -0.1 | 19.9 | 21.6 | 20.7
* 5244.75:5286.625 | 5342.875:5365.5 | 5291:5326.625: -2.4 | 18.7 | 22.1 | 20.3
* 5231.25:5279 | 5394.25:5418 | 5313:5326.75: -1.5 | 19.6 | 20.2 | 19.8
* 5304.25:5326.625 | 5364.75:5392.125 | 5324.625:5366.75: -0.2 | 21.5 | 21.8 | 21.6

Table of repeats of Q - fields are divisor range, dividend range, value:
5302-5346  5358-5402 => 1.05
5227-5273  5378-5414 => 1.11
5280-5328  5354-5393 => 1.06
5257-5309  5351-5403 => 1.16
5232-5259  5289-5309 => 1.02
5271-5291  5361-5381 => 1.15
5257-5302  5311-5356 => 1.13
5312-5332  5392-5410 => 1.00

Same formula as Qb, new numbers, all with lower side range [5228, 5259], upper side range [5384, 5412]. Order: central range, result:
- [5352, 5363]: -0.082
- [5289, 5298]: -0.005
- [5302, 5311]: 0.073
